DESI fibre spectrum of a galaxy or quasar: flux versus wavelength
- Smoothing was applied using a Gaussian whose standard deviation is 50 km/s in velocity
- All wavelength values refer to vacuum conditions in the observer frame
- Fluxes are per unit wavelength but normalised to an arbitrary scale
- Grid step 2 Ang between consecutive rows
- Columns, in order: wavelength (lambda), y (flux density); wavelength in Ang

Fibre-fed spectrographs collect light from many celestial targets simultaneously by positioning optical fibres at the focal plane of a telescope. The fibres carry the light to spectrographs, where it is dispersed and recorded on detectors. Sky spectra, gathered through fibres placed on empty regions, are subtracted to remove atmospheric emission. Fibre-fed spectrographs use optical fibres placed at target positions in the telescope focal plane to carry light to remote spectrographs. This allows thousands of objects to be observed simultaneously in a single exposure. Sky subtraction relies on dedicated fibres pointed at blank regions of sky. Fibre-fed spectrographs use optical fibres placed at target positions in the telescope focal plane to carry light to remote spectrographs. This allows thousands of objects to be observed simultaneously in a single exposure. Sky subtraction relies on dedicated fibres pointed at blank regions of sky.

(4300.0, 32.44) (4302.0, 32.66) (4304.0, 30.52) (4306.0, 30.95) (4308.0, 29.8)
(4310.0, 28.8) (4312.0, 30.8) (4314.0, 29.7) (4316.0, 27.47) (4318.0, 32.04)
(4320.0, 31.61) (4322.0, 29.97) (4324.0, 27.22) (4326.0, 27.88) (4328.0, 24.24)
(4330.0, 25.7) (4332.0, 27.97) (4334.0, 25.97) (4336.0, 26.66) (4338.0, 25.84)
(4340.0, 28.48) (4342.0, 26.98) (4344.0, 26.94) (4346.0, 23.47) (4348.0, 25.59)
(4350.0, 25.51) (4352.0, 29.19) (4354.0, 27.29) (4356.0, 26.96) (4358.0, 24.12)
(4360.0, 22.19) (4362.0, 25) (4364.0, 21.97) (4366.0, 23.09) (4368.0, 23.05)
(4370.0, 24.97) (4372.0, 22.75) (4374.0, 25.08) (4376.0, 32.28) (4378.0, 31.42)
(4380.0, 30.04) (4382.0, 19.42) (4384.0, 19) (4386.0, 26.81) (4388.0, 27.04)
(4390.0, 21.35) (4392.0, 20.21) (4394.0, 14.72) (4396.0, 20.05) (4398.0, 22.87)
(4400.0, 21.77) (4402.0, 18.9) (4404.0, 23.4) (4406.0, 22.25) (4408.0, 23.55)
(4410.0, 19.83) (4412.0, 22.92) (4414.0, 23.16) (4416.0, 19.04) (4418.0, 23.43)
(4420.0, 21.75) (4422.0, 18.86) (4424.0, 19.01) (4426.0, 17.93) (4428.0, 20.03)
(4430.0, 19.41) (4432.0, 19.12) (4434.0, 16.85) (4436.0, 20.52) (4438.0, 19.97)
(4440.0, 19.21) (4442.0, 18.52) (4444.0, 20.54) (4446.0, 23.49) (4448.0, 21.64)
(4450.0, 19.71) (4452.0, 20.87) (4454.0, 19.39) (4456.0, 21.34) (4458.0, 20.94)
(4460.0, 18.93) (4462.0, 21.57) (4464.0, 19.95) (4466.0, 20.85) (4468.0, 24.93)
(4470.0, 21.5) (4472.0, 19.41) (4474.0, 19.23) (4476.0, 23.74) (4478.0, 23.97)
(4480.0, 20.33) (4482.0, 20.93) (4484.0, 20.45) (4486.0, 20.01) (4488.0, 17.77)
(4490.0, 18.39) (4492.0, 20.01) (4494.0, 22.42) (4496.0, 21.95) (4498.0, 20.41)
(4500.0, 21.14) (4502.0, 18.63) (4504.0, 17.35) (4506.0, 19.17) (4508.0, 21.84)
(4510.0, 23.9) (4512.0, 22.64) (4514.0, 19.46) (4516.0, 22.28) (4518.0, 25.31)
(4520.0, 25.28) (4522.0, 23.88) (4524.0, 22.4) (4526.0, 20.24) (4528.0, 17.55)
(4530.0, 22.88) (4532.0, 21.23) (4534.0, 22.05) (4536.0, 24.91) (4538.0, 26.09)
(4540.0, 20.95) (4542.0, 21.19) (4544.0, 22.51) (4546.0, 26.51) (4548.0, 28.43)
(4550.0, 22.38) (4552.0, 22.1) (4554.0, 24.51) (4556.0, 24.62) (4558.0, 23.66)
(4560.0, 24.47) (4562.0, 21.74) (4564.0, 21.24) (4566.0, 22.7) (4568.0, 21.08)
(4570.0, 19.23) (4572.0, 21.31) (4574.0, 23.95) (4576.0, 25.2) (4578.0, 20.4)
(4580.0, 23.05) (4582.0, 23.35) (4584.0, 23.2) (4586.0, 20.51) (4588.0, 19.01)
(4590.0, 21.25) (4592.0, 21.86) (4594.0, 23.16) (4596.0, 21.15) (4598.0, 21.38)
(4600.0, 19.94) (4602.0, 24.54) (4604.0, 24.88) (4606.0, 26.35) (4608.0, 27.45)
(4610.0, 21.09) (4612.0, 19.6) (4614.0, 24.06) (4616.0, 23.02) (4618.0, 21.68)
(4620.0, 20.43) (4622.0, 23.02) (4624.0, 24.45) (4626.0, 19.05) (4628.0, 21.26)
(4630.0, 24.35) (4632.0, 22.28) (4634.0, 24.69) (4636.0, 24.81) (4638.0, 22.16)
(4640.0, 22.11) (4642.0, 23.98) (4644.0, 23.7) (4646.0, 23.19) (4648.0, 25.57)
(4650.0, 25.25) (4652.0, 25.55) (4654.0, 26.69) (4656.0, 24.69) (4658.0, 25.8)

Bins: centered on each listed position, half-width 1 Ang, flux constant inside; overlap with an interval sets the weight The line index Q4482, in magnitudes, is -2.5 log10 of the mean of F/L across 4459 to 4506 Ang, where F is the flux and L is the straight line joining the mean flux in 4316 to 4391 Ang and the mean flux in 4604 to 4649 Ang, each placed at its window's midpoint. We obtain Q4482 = 0.199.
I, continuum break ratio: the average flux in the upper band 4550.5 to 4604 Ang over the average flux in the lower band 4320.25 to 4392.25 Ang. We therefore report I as 0.9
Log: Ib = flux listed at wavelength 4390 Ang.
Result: 21.35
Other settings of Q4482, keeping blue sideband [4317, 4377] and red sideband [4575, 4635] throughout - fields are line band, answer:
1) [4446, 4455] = 0.19 mag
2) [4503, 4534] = 0.10 mag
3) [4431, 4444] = 0.29 mag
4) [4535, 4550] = -0.04 mag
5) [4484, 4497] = 0.20 mag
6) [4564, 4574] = 0.08 mag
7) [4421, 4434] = 0.31 mag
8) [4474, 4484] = 0.12 mag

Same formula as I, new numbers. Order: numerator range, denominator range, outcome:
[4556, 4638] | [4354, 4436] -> 1.00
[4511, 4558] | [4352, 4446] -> 1.03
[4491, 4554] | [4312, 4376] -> 0.84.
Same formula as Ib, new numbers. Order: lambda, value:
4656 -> 24.69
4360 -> 22.19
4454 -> 19.39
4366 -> 23.09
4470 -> 21.5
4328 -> 24.24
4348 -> 25.59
